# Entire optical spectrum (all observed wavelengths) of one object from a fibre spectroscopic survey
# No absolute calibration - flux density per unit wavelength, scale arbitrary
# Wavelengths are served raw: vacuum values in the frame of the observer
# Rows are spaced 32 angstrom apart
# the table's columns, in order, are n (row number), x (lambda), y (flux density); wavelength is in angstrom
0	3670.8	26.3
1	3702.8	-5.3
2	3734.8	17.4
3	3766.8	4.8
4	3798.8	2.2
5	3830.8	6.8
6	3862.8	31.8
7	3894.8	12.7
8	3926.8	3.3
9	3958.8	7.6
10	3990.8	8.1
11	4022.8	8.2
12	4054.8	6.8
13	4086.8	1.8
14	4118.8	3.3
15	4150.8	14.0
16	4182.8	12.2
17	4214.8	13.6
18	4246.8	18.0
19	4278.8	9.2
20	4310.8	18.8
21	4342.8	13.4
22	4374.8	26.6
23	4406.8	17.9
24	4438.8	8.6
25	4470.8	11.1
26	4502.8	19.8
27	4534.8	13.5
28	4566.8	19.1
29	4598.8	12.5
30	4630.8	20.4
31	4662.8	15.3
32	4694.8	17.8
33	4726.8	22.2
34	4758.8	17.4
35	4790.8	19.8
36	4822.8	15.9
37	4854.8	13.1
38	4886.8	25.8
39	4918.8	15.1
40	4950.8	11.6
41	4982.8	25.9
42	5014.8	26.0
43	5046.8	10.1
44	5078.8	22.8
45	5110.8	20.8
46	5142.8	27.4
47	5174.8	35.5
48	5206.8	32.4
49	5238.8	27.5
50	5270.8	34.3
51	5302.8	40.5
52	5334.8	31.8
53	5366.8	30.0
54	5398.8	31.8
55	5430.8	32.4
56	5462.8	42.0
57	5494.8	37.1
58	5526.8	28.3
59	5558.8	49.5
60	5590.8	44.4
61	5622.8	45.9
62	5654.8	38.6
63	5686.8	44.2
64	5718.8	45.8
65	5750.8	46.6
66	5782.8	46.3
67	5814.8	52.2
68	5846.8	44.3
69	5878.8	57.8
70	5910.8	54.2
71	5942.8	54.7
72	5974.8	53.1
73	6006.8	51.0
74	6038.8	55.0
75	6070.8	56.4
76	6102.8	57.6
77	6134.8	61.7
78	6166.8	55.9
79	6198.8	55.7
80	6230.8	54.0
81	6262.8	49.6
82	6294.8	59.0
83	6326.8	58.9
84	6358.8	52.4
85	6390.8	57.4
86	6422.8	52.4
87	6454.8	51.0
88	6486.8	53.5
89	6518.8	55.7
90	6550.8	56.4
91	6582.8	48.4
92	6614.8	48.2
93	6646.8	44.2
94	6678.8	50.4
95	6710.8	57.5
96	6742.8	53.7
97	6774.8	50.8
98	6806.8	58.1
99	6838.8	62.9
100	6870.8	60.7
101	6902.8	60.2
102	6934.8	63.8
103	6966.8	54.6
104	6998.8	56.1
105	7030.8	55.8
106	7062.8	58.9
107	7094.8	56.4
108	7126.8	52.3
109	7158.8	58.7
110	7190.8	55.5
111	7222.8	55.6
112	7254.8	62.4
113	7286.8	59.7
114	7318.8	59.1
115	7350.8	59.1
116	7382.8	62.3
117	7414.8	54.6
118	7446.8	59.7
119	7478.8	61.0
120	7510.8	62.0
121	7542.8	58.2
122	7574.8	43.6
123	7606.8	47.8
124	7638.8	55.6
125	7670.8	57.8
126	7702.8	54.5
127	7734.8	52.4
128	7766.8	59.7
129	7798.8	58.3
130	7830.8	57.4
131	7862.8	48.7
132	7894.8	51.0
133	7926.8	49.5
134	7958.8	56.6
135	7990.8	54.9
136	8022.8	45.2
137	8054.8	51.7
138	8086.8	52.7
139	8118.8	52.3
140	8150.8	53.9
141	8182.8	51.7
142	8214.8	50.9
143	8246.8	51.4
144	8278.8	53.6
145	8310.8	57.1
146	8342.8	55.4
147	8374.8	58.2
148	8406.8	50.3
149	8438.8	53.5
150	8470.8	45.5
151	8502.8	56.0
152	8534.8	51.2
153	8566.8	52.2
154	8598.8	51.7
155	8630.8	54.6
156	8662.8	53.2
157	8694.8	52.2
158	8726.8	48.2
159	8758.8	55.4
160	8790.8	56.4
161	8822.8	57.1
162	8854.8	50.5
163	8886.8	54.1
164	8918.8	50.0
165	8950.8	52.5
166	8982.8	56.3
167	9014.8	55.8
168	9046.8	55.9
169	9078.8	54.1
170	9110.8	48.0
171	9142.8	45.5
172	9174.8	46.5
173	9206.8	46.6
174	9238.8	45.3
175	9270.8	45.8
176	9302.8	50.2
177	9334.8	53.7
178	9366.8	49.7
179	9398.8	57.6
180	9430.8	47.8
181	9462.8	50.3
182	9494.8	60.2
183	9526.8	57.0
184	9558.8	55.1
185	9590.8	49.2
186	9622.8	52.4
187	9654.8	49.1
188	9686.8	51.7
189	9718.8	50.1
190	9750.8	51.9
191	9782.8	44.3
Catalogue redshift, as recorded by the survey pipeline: 0.29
